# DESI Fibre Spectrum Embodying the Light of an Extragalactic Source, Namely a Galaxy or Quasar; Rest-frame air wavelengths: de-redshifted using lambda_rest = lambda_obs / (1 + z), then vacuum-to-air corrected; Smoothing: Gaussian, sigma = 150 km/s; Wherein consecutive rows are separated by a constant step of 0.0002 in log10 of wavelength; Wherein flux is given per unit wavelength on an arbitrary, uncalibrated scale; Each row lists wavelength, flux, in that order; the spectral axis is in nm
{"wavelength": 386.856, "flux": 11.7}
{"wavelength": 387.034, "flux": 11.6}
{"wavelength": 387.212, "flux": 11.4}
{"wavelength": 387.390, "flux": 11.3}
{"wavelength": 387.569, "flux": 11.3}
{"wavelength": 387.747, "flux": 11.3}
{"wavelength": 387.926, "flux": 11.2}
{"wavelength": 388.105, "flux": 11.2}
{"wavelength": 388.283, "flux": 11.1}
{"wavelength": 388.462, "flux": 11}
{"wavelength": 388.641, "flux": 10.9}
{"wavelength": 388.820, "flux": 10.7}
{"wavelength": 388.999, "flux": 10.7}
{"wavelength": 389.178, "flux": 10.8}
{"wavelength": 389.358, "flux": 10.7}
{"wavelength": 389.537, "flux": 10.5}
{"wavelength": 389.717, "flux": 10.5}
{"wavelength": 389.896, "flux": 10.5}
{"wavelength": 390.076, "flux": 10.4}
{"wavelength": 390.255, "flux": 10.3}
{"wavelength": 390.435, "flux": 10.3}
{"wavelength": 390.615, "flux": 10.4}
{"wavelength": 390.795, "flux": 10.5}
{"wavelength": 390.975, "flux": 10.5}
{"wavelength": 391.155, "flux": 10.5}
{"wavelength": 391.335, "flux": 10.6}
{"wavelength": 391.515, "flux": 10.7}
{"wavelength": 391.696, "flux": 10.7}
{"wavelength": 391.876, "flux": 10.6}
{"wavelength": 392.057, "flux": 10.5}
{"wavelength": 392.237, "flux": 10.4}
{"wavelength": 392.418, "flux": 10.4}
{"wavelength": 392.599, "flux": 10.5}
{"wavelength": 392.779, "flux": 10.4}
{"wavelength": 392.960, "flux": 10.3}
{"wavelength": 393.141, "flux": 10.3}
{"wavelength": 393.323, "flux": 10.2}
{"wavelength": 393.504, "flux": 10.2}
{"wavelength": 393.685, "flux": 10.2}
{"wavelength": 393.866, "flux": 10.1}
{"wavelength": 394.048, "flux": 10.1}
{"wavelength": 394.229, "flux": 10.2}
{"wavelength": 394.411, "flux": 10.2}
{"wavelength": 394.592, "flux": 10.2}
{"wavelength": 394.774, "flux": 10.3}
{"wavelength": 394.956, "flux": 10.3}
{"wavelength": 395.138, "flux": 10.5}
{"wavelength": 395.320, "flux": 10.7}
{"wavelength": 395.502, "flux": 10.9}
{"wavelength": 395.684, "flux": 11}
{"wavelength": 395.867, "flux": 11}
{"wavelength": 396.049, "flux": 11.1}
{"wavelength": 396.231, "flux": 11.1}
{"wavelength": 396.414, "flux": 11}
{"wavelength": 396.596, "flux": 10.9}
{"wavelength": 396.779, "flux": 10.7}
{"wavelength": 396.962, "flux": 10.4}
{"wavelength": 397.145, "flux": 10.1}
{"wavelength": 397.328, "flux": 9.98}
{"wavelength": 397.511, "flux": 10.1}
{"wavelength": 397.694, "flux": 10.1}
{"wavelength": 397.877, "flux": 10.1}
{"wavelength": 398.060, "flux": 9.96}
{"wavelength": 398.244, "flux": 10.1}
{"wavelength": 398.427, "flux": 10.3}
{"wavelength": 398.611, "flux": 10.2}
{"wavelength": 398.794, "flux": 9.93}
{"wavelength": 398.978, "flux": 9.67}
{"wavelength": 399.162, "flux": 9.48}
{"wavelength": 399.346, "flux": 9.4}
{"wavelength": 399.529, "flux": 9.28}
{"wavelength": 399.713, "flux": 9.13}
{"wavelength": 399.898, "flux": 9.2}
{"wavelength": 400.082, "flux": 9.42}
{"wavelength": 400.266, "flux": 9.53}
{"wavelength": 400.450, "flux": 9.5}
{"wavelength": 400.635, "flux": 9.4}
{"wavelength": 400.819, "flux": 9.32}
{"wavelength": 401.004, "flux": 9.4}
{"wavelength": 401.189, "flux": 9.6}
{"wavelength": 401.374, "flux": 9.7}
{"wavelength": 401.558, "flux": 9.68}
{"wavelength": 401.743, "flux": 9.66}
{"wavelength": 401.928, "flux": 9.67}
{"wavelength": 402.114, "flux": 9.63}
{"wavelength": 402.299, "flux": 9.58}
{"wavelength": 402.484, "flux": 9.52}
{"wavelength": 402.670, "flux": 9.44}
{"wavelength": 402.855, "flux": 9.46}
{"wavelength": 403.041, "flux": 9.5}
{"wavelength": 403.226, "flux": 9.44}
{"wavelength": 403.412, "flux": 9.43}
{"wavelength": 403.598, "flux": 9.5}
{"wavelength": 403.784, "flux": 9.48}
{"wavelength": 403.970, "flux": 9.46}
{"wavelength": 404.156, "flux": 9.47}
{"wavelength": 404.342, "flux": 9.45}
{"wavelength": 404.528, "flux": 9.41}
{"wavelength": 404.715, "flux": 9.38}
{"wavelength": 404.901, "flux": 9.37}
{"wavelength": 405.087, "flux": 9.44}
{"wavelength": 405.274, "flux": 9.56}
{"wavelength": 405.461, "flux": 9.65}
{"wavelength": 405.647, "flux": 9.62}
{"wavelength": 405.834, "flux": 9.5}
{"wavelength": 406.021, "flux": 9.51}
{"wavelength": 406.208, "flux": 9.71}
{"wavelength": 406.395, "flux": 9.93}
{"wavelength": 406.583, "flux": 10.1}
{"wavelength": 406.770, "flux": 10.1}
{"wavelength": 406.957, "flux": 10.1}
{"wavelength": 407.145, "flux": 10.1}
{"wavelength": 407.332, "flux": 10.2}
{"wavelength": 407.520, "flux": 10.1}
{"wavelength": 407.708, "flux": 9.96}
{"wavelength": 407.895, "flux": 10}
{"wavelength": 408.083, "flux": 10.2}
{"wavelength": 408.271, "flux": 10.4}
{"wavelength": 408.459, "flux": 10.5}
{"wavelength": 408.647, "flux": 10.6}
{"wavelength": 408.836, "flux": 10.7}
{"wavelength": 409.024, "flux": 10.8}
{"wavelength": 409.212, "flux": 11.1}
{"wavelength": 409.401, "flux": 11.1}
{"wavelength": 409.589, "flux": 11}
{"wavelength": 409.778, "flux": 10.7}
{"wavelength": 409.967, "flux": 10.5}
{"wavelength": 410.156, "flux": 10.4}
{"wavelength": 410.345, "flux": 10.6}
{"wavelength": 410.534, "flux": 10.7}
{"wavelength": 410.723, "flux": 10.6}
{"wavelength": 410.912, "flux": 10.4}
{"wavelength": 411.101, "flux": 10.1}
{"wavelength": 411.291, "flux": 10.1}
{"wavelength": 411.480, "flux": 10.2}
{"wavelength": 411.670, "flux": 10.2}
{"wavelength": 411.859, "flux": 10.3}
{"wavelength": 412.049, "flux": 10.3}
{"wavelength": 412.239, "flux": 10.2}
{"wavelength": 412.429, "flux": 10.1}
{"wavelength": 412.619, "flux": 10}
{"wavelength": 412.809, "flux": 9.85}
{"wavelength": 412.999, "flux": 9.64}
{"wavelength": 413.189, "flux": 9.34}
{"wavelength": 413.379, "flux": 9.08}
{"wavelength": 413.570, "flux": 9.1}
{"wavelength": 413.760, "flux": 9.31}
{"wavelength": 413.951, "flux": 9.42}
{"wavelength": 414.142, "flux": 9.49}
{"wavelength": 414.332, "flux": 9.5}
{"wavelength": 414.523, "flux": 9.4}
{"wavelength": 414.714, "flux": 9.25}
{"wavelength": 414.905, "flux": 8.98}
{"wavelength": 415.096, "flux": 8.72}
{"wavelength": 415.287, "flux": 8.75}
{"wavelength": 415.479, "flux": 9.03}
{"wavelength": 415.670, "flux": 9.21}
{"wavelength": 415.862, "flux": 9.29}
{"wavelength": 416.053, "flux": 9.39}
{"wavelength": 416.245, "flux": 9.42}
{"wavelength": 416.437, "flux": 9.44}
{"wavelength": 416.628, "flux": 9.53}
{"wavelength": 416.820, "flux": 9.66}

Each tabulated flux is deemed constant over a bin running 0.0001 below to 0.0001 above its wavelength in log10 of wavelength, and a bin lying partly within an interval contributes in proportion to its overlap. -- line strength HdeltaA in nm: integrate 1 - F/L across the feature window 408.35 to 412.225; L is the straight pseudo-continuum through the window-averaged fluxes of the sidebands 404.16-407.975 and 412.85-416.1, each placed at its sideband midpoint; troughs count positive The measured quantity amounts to -0.42 nm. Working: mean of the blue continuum 9.75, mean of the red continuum 9.24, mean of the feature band 10.5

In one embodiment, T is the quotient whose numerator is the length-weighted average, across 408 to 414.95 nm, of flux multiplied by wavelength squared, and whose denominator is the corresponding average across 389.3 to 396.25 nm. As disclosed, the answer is 1.06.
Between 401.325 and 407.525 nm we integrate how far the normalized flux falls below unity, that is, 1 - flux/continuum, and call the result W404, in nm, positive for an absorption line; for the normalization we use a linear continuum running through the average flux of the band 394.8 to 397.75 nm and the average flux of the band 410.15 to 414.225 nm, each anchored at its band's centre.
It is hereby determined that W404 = 0.39 nm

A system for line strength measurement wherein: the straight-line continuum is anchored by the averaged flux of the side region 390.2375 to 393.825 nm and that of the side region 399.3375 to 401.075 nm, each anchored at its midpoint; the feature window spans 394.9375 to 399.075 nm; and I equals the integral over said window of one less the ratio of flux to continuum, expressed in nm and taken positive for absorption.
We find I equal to -0.28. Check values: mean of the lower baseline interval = 10.4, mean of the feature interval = 10.4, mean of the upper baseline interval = 9.36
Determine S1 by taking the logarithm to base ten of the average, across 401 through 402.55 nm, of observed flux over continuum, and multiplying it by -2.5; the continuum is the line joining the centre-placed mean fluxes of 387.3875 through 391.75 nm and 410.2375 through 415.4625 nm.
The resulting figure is 0.07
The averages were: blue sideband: 10.7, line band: 9.62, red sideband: 9.75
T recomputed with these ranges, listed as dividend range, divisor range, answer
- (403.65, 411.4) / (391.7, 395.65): 1.04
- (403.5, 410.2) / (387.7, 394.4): 1.03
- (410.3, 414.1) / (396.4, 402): 1.08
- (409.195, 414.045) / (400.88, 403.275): 1.11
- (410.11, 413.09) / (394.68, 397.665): 1.04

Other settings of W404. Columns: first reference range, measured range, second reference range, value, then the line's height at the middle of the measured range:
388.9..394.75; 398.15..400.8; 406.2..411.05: 0.21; 10.4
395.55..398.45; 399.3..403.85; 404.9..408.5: 0.33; 10.2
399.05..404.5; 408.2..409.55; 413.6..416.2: -0.21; 9.33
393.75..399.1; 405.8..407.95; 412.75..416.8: -0.04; 9.76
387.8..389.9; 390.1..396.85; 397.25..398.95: -0.04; 10.5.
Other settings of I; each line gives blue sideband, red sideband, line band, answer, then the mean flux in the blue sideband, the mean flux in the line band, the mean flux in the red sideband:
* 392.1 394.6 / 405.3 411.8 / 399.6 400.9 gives 0.116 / 10.3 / 9.36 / 10.3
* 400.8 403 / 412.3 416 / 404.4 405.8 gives 0.002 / 9.56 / 9.49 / 9.35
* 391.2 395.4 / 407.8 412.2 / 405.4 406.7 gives 0.092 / 10.4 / 9.73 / 10.5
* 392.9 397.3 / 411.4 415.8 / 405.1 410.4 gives -0.213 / 10.5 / 10.2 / 9.53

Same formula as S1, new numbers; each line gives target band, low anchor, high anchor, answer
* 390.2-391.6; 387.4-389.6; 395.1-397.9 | 0.04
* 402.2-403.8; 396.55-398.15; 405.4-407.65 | 0.06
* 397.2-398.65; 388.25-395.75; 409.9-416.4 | 0.02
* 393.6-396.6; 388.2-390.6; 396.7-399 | -0.03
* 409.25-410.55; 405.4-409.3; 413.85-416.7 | -0.09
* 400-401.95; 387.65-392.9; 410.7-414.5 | 0.08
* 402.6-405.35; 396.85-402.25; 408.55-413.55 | 0.06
